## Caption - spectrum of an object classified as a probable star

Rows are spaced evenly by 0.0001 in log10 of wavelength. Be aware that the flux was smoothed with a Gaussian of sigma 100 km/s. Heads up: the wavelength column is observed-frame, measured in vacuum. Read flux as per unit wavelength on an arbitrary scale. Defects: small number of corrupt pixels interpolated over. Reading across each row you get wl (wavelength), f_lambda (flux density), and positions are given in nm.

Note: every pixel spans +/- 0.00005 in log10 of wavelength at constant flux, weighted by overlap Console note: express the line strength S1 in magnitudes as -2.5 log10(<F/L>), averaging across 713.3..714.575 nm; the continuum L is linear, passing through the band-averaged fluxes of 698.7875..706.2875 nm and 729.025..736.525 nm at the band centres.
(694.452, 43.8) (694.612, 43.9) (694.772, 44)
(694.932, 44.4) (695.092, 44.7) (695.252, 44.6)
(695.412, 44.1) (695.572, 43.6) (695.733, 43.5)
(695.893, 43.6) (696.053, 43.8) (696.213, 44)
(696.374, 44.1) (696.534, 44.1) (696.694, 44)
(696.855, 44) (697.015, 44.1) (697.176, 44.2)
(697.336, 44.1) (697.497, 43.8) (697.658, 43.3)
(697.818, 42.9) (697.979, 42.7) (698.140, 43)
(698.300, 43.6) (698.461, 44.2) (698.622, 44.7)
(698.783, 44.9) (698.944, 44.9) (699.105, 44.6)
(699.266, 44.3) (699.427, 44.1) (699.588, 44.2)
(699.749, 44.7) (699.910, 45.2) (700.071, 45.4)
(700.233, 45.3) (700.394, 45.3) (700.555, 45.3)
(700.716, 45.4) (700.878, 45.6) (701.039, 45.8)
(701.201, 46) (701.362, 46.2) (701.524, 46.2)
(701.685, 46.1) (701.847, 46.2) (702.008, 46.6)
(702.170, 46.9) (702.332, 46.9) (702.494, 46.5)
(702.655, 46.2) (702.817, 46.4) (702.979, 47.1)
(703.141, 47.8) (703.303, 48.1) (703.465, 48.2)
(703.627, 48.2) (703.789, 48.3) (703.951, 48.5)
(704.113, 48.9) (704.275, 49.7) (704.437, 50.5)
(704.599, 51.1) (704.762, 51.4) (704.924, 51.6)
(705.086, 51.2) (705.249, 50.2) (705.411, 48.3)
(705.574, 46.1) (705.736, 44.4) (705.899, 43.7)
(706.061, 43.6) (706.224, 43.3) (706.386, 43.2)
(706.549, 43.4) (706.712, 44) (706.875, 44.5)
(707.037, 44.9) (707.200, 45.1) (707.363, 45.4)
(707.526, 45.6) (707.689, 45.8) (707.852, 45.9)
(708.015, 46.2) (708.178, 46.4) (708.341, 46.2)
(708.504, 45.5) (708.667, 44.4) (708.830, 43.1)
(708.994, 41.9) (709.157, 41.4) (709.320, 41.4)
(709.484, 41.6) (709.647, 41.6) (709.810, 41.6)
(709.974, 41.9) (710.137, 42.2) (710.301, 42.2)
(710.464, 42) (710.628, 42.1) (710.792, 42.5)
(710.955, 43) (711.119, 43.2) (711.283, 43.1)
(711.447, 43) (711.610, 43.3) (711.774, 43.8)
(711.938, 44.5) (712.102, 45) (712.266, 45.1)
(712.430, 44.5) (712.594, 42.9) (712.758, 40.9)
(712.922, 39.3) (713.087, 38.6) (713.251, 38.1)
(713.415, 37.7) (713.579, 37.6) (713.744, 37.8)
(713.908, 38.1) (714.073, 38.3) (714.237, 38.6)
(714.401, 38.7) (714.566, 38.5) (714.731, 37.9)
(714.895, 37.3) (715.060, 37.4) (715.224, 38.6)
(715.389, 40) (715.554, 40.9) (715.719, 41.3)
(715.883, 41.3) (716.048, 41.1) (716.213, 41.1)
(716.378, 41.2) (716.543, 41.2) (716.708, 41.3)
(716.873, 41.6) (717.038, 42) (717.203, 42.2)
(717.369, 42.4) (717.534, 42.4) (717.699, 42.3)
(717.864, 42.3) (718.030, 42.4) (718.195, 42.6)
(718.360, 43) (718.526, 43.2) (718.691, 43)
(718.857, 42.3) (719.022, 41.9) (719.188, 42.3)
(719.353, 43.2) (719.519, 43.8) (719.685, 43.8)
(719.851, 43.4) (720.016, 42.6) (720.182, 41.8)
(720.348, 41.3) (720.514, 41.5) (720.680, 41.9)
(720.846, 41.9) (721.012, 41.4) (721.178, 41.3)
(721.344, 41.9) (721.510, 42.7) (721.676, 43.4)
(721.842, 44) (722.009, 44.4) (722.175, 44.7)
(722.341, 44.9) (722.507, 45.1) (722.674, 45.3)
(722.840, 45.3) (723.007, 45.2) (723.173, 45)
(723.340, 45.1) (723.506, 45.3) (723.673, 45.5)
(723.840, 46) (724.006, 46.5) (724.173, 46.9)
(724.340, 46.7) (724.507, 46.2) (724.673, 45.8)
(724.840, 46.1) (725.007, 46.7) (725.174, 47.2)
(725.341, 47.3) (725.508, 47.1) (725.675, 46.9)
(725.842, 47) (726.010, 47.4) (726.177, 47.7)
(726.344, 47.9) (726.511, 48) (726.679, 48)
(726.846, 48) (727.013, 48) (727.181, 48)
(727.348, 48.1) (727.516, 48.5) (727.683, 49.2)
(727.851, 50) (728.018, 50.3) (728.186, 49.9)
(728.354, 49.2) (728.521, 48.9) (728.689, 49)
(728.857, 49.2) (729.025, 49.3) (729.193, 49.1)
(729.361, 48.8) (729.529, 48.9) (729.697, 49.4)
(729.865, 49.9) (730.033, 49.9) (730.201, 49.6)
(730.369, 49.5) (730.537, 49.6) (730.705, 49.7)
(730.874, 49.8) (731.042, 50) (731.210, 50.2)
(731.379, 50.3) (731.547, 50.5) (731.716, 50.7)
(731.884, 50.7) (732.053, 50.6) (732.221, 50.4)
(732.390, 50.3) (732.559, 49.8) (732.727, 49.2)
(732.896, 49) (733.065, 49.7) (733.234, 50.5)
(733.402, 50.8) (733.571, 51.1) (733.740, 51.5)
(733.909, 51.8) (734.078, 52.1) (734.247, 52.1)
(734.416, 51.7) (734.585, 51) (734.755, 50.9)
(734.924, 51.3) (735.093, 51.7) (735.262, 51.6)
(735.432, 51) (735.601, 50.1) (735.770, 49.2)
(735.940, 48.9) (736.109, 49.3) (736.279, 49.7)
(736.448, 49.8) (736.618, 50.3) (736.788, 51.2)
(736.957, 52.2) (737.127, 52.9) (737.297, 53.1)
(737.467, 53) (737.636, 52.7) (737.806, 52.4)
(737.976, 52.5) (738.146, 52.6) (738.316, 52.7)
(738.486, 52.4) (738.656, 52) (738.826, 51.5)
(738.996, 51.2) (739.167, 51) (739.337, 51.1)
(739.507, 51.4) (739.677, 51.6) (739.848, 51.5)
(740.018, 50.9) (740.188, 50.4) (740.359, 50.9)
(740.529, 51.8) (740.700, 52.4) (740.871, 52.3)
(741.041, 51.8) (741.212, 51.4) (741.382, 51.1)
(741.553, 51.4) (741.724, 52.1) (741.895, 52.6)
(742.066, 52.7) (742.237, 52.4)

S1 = 0.25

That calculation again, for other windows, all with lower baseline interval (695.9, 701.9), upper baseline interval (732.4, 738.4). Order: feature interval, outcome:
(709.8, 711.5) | 0.103 mag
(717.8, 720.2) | 0.129 mag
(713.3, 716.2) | 0.214 mag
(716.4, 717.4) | 0.149 mag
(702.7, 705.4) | -0.083 mag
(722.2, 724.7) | 0.077 mag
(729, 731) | 0.015 mag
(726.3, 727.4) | 0.035 mag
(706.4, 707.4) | 0.039 mag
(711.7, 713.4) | 0.121 mag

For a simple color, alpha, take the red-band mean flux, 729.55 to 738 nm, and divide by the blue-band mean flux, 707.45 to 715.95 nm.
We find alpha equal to 1.21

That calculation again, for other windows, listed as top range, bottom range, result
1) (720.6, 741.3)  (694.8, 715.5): 1.11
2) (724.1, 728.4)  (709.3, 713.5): 1.13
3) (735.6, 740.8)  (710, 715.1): 1.26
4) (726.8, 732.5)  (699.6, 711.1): 1.09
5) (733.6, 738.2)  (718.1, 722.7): 1.20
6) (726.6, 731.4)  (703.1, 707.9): 1.05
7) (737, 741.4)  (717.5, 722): 1.22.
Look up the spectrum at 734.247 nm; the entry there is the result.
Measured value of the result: 52.1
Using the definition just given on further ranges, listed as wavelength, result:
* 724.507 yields 46.2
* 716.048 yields 41.1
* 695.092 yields 44.7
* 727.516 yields 48.5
